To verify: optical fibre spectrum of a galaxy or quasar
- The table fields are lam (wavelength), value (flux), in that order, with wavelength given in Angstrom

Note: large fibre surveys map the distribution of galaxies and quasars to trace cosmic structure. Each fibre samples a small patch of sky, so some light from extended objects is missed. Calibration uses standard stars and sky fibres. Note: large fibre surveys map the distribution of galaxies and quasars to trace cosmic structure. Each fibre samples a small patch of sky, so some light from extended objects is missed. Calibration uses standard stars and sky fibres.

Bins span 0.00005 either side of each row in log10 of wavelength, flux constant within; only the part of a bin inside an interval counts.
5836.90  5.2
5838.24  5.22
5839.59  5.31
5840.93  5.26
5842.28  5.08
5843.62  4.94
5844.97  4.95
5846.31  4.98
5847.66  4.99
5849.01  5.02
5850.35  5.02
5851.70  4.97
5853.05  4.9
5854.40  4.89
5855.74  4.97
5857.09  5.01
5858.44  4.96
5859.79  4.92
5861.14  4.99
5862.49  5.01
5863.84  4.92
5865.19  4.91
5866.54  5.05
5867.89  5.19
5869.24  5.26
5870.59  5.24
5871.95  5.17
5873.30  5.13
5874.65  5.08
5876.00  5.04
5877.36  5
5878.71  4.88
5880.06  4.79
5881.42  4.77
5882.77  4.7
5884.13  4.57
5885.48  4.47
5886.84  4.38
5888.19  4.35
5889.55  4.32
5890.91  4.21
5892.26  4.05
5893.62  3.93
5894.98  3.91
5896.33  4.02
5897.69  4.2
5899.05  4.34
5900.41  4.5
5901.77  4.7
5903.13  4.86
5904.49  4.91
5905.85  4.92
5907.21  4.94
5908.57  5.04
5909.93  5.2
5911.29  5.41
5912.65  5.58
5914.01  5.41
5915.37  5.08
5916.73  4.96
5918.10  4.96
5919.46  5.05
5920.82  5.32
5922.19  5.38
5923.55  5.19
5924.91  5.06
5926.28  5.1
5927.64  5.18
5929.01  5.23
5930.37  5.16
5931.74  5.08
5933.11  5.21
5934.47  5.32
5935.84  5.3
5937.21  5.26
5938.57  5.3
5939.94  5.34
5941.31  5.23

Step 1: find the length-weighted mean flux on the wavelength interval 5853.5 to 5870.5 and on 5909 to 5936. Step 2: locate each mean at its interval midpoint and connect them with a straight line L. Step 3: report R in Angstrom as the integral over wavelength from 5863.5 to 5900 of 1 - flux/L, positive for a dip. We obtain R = 3.00 Angstrom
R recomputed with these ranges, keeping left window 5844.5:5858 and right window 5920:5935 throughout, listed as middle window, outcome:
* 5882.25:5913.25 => 3.2 Angstrom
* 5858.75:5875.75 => -0.2 Angstrom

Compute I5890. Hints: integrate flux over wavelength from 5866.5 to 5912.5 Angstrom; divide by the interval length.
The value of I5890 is 4.73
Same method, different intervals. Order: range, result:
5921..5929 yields 5.19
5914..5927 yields 5.14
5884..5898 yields 4.21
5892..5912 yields 4.61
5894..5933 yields 4.95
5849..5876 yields 5.03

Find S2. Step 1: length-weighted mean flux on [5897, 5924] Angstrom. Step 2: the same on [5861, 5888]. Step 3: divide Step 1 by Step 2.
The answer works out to 1.0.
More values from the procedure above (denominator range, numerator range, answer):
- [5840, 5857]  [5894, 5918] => 0.96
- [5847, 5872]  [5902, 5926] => 1.02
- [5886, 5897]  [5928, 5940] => 1.26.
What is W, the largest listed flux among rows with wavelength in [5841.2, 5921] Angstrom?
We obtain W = 5.58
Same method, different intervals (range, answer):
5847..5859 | 5.02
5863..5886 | 5.26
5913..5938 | 5.41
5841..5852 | 5.08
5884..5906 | 4.92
